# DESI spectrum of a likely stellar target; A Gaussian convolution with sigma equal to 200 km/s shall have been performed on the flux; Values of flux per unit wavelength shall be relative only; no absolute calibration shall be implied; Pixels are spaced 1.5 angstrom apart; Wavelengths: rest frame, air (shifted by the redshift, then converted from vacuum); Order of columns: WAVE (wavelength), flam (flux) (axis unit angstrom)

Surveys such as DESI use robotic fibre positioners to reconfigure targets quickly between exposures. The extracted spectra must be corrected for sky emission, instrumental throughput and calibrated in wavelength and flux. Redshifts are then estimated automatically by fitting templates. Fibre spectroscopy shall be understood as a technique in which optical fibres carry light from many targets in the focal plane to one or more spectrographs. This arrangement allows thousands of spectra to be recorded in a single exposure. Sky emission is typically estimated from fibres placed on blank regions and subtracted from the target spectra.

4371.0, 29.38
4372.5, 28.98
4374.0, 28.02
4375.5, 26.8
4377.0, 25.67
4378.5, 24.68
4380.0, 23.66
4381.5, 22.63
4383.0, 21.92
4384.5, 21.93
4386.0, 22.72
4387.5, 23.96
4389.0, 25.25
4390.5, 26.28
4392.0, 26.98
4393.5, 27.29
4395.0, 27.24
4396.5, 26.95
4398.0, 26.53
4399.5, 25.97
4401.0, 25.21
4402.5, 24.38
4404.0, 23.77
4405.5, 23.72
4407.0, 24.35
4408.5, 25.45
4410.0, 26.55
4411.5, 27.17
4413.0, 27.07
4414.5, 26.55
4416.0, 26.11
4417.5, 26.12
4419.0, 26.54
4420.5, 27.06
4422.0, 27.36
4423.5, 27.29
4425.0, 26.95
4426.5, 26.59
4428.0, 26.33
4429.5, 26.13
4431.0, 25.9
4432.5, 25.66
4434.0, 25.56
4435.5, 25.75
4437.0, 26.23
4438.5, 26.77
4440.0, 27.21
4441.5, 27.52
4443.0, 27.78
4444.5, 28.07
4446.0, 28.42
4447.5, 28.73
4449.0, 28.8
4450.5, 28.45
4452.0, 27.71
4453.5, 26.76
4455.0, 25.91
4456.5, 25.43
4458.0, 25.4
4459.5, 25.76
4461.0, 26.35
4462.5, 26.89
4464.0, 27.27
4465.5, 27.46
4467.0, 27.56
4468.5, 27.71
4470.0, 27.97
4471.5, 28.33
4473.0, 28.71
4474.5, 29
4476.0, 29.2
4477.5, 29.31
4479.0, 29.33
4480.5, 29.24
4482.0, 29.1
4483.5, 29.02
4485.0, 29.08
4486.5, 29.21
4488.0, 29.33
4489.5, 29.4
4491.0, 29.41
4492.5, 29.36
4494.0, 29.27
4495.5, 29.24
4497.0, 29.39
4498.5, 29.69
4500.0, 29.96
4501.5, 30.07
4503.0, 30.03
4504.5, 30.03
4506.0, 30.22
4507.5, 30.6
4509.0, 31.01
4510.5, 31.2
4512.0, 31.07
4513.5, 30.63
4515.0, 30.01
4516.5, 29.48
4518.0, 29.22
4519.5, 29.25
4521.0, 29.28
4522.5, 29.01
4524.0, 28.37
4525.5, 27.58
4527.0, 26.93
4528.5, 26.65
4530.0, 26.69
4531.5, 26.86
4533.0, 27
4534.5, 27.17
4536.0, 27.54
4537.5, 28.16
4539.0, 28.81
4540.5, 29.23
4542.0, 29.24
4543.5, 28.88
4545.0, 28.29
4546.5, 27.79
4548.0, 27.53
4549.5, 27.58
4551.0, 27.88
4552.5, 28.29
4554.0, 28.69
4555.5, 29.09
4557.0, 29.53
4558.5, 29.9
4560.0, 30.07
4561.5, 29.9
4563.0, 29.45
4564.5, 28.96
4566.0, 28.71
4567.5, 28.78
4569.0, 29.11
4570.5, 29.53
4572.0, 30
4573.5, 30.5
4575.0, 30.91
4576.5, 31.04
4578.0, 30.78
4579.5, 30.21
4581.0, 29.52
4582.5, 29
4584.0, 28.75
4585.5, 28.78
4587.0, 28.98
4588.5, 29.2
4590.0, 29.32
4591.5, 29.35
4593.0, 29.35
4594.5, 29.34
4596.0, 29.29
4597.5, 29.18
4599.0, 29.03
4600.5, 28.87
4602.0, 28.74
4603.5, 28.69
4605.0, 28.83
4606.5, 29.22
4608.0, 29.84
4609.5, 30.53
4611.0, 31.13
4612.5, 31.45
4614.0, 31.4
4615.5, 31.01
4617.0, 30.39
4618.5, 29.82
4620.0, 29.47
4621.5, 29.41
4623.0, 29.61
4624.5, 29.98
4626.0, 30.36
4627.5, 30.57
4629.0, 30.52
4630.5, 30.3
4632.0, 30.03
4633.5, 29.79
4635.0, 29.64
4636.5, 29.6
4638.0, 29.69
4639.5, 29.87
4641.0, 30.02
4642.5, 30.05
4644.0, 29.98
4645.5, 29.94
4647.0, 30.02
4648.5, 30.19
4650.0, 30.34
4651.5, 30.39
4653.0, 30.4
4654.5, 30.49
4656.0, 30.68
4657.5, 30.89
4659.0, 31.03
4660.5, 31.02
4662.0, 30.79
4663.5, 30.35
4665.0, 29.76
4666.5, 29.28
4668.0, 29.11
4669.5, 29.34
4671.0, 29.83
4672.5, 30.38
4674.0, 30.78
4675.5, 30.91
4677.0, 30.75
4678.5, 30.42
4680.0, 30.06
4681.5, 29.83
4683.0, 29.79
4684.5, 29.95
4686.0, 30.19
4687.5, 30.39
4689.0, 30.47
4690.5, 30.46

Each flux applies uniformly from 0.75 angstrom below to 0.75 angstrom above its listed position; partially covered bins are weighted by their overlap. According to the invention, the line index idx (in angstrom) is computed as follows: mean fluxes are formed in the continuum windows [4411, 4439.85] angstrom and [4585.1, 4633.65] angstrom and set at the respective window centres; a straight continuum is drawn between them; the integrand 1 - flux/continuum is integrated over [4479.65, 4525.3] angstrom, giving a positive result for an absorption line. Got -2.9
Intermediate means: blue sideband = 26.5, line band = 29.6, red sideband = 29.8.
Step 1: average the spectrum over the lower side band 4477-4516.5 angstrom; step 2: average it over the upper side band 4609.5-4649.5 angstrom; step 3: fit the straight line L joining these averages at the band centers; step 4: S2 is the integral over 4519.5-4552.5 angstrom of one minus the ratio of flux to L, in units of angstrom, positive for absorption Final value 2.1 angstrom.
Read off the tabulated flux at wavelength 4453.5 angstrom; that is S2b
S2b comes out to 26.76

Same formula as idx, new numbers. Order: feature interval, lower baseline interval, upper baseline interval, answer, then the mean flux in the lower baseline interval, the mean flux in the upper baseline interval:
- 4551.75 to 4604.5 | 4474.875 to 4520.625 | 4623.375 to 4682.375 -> 0.99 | 29.7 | 30.2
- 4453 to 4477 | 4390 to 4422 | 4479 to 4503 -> 0.96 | 26.1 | 29.4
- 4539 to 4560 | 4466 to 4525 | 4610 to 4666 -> 0.75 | 29.4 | 30.3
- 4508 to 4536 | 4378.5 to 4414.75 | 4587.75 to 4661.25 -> -0.96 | 25.1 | 30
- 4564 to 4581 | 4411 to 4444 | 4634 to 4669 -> -0.56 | 26.6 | 30.1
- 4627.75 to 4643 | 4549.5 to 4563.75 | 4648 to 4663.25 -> 0.17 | 29.1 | 30.6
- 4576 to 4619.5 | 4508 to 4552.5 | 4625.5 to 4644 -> -0.25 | 28.6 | 30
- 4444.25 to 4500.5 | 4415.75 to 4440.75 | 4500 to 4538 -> -1.22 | 26.5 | 29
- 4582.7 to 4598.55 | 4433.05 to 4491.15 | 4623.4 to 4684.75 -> 0.13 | 27.8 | 30.2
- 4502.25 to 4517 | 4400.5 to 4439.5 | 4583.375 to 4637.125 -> -1.42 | 26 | 29.7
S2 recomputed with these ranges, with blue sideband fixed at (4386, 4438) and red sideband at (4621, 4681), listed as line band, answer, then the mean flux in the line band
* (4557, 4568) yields -0.3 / 29.4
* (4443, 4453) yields -0.6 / 28.3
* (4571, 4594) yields -0.6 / 29.7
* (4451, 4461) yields 0.2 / 26.2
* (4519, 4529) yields -0.1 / 28.2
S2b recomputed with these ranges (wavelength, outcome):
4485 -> 29.08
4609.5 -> 30.53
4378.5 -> 24.68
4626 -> 30.36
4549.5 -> 27.58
